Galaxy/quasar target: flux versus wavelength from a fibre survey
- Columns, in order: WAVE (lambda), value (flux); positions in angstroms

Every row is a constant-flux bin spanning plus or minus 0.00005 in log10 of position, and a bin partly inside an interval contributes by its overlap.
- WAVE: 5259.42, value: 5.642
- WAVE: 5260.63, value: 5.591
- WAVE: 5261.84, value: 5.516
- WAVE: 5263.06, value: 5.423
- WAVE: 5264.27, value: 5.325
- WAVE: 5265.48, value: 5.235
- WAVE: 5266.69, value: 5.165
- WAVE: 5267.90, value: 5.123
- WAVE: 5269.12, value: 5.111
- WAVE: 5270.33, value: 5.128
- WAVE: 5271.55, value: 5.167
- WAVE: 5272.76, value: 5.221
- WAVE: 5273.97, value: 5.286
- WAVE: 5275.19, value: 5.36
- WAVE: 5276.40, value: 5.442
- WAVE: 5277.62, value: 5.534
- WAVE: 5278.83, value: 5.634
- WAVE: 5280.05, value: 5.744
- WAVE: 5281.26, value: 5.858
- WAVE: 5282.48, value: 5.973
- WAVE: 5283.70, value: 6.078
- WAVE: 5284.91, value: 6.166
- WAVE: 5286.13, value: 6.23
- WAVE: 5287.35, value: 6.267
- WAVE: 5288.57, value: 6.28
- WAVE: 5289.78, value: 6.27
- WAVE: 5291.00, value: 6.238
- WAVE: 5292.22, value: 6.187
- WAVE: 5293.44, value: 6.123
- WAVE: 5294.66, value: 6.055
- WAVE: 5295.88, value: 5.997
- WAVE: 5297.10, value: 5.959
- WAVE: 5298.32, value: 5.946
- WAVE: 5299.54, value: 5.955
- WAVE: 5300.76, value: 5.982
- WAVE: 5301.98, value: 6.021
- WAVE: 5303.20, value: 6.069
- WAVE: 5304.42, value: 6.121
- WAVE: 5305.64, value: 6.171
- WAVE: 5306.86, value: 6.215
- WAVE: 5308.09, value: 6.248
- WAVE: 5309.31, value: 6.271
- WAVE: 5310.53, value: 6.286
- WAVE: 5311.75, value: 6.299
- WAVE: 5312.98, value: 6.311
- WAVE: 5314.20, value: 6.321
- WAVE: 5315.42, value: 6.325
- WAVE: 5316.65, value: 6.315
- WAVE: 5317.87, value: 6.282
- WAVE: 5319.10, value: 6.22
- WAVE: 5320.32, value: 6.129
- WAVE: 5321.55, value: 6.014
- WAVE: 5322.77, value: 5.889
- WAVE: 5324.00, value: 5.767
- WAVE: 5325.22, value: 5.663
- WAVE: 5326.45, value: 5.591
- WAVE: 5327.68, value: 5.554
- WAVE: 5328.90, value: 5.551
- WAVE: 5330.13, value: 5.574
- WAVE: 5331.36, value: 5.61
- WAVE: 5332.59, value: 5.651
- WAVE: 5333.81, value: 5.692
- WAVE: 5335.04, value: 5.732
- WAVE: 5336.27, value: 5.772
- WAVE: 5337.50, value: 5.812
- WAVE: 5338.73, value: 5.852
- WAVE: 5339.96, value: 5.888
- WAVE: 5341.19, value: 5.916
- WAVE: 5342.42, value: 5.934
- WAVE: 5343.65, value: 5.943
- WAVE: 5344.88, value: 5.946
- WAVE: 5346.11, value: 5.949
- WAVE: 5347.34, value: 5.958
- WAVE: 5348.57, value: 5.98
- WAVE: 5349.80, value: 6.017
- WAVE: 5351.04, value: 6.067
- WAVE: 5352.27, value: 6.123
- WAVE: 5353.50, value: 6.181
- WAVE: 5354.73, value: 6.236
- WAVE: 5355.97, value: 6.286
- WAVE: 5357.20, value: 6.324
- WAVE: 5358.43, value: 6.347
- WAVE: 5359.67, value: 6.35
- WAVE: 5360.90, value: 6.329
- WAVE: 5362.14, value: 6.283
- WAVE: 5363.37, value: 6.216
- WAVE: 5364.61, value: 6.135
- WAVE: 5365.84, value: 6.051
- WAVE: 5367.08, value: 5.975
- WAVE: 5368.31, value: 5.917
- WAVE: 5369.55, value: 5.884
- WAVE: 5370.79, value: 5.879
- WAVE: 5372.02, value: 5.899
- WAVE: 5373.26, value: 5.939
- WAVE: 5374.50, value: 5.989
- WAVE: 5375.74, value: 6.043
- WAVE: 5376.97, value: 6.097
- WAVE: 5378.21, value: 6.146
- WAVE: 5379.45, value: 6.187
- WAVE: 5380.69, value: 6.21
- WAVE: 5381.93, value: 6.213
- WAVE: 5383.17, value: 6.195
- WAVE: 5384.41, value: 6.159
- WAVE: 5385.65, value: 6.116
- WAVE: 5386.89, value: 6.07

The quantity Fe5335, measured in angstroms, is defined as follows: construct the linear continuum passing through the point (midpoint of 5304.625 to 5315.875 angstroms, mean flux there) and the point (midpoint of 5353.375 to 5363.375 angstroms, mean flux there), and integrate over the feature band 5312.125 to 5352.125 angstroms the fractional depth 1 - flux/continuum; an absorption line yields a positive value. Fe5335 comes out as 2.3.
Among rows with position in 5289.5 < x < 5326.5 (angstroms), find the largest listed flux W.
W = 6.325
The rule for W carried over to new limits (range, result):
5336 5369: 6.35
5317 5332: 6.282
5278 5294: 6.28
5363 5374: 6.216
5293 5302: 6.123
